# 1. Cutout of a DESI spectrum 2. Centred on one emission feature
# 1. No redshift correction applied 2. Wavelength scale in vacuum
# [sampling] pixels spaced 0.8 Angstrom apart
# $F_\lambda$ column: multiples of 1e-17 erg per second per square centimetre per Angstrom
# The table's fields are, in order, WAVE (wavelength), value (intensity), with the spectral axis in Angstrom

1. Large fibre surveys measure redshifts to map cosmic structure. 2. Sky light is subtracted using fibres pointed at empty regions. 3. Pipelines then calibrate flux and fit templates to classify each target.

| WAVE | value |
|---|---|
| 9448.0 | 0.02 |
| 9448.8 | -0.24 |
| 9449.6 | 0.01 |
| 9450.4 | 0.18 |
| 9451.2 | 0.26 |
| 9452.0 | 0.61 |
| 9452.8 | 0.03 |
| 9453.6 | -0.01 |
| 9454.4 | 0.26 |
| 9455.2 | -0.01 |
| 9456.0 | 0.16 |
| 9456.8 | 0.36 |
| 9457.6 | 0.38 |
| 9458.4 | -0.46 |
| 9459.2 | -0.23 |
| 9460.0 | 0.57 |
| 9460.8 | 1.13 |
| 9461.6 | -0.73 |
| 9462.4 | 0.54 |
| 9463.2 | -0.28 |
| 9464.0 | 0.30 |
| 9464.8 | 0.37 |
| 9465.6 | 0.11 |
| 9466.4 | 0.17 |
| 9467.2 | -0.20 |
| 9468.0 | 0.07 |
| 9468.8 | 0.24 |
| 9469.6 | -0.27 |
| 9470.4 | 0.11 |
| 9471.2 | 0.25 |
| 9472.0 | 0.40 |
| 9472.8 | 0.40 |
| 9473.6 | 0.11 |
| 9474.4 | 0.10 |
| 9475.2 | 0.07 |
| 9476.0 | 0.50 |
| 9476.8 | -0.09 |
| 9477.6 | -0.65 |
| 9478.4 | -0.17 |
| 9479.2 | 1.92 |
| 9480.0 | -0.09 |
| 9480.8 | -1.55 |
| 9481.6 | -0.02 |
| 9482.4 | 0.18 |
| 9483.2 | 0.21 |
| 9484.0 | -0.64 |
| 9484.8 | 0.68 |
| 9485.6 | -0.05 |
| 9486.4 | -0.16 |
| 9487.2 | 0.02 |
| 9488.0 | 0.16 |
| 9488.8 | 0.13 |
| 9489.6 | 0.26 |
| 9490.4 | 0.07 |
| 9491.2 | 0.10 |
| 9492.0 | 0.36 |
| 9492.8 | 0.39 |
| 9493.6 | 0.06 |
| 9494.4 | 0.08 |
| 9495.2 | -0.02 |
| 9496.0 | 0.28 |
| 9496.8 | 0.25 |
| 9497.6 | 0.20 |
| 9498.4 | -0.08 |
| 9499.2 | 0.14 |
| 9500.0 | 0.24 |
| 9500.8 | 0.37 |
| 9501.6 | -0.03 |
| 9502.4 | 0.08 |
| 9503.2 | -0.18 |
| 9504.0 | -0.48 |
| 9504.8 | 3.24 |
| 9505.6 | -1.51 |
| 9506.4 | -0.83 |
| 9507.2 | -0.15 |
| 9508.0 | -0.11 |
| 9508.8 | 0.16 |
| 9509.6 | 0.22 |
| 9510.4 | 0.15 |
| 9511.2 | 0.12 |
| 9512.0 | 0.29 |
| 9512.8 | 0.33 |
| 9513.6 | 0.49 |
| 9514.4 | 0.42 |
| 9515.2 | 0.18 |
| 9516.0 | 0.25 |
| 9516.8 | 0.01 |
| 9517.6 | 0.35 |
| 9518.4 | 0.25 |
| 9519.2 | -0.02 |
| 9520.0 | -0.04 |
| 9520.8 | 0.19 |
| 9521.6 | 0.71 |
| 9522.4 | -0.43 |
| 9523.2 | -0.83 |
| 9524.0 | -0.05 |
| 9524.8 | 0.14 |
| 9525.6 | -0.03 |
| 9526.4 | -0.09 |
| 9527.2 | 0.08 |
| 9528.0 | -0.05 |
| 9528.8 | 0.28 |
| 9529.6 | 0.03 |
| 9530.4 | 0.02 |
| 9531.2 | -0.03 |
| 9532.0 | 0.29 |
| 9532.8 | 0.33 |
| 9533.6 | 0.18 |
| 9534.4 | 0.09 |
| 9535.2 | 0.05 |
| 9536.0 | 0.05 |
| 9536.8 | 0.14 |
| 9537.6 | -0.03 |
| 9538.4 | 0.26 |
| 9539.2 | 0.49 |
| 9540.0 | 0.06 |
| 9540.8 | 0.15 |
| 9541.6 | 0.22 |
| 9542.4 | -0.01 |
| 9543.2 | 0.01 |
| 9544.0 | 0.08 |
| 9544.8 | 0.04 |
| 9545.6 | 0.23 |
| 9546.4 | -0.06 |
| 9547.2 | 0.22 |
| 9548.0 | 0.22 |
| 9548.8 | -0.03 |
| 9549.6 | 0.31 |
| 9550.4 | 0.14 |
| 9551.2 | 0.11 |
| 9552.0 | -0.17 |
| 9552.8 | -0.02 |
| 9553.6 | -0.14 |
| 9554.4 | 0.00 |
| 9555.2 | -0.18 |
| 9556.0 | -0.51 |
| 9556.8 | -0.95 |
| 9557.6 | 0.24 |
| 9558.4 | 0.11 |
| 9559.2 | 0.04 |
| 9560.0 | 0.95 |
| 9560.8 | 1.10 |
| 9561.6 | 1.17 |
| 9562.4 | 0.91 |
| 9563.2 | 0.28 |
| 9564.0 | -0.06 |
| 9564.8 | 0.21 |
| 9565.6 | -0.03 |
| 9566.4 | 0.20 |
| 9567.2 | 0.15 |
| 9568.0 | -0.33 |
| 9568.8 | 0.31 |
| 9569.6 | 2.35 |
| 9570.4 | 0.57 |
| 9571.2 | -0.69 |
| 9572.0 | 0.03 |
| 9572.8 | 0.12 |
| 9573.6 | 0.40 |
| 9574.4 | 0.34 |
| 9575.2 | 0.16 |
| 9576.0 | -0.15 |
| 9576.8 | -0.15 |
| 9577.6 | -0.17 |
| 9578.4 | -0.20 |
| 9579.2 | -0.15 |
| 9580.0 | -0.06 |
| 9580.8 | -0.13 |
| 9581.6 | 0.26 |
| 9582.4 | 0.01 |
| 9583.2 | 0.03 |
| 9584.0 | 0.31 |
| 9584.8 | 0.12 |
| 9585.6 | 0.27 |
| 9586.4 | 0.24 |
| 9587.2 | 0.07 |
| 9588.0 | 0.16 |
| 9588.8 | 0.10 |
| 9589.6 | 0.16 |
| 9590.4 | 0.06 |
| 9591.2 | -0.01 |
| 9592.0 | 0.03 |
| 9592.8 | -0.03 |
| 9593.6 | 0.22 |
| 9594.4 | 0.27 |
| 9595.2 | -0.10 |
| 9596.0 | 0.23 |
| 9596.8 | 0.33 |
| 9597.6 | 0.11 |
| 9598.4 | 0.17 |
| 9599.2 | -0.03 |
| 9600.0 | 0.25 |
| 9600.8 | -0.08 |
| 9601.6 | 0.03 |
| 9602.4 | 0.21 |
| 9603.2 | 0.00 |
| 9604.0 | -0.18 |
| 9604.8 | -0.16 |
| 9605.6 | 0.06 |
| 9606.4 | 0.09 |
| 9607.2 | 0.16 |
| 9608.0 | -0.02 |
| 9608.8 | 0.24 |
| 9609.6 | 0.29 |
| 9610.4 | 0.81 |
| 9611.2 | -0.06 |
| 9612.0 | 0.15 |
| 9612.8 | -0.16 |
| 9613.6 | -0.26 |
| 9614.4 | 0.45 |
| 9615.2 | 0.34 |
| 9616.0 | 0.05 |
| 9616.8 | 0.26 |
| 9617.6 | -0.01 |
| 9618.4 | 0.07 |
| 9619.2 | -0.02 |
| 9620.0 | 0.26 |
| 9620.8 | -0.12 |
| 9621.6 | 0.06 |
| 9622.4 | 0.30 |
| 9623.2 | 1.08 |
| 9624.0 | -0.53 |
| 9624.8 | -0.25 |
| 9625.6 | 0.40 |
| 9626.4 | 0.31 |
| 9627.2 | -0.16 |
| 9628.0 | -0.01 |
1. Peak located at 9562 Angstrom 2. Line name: H-beta 4861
